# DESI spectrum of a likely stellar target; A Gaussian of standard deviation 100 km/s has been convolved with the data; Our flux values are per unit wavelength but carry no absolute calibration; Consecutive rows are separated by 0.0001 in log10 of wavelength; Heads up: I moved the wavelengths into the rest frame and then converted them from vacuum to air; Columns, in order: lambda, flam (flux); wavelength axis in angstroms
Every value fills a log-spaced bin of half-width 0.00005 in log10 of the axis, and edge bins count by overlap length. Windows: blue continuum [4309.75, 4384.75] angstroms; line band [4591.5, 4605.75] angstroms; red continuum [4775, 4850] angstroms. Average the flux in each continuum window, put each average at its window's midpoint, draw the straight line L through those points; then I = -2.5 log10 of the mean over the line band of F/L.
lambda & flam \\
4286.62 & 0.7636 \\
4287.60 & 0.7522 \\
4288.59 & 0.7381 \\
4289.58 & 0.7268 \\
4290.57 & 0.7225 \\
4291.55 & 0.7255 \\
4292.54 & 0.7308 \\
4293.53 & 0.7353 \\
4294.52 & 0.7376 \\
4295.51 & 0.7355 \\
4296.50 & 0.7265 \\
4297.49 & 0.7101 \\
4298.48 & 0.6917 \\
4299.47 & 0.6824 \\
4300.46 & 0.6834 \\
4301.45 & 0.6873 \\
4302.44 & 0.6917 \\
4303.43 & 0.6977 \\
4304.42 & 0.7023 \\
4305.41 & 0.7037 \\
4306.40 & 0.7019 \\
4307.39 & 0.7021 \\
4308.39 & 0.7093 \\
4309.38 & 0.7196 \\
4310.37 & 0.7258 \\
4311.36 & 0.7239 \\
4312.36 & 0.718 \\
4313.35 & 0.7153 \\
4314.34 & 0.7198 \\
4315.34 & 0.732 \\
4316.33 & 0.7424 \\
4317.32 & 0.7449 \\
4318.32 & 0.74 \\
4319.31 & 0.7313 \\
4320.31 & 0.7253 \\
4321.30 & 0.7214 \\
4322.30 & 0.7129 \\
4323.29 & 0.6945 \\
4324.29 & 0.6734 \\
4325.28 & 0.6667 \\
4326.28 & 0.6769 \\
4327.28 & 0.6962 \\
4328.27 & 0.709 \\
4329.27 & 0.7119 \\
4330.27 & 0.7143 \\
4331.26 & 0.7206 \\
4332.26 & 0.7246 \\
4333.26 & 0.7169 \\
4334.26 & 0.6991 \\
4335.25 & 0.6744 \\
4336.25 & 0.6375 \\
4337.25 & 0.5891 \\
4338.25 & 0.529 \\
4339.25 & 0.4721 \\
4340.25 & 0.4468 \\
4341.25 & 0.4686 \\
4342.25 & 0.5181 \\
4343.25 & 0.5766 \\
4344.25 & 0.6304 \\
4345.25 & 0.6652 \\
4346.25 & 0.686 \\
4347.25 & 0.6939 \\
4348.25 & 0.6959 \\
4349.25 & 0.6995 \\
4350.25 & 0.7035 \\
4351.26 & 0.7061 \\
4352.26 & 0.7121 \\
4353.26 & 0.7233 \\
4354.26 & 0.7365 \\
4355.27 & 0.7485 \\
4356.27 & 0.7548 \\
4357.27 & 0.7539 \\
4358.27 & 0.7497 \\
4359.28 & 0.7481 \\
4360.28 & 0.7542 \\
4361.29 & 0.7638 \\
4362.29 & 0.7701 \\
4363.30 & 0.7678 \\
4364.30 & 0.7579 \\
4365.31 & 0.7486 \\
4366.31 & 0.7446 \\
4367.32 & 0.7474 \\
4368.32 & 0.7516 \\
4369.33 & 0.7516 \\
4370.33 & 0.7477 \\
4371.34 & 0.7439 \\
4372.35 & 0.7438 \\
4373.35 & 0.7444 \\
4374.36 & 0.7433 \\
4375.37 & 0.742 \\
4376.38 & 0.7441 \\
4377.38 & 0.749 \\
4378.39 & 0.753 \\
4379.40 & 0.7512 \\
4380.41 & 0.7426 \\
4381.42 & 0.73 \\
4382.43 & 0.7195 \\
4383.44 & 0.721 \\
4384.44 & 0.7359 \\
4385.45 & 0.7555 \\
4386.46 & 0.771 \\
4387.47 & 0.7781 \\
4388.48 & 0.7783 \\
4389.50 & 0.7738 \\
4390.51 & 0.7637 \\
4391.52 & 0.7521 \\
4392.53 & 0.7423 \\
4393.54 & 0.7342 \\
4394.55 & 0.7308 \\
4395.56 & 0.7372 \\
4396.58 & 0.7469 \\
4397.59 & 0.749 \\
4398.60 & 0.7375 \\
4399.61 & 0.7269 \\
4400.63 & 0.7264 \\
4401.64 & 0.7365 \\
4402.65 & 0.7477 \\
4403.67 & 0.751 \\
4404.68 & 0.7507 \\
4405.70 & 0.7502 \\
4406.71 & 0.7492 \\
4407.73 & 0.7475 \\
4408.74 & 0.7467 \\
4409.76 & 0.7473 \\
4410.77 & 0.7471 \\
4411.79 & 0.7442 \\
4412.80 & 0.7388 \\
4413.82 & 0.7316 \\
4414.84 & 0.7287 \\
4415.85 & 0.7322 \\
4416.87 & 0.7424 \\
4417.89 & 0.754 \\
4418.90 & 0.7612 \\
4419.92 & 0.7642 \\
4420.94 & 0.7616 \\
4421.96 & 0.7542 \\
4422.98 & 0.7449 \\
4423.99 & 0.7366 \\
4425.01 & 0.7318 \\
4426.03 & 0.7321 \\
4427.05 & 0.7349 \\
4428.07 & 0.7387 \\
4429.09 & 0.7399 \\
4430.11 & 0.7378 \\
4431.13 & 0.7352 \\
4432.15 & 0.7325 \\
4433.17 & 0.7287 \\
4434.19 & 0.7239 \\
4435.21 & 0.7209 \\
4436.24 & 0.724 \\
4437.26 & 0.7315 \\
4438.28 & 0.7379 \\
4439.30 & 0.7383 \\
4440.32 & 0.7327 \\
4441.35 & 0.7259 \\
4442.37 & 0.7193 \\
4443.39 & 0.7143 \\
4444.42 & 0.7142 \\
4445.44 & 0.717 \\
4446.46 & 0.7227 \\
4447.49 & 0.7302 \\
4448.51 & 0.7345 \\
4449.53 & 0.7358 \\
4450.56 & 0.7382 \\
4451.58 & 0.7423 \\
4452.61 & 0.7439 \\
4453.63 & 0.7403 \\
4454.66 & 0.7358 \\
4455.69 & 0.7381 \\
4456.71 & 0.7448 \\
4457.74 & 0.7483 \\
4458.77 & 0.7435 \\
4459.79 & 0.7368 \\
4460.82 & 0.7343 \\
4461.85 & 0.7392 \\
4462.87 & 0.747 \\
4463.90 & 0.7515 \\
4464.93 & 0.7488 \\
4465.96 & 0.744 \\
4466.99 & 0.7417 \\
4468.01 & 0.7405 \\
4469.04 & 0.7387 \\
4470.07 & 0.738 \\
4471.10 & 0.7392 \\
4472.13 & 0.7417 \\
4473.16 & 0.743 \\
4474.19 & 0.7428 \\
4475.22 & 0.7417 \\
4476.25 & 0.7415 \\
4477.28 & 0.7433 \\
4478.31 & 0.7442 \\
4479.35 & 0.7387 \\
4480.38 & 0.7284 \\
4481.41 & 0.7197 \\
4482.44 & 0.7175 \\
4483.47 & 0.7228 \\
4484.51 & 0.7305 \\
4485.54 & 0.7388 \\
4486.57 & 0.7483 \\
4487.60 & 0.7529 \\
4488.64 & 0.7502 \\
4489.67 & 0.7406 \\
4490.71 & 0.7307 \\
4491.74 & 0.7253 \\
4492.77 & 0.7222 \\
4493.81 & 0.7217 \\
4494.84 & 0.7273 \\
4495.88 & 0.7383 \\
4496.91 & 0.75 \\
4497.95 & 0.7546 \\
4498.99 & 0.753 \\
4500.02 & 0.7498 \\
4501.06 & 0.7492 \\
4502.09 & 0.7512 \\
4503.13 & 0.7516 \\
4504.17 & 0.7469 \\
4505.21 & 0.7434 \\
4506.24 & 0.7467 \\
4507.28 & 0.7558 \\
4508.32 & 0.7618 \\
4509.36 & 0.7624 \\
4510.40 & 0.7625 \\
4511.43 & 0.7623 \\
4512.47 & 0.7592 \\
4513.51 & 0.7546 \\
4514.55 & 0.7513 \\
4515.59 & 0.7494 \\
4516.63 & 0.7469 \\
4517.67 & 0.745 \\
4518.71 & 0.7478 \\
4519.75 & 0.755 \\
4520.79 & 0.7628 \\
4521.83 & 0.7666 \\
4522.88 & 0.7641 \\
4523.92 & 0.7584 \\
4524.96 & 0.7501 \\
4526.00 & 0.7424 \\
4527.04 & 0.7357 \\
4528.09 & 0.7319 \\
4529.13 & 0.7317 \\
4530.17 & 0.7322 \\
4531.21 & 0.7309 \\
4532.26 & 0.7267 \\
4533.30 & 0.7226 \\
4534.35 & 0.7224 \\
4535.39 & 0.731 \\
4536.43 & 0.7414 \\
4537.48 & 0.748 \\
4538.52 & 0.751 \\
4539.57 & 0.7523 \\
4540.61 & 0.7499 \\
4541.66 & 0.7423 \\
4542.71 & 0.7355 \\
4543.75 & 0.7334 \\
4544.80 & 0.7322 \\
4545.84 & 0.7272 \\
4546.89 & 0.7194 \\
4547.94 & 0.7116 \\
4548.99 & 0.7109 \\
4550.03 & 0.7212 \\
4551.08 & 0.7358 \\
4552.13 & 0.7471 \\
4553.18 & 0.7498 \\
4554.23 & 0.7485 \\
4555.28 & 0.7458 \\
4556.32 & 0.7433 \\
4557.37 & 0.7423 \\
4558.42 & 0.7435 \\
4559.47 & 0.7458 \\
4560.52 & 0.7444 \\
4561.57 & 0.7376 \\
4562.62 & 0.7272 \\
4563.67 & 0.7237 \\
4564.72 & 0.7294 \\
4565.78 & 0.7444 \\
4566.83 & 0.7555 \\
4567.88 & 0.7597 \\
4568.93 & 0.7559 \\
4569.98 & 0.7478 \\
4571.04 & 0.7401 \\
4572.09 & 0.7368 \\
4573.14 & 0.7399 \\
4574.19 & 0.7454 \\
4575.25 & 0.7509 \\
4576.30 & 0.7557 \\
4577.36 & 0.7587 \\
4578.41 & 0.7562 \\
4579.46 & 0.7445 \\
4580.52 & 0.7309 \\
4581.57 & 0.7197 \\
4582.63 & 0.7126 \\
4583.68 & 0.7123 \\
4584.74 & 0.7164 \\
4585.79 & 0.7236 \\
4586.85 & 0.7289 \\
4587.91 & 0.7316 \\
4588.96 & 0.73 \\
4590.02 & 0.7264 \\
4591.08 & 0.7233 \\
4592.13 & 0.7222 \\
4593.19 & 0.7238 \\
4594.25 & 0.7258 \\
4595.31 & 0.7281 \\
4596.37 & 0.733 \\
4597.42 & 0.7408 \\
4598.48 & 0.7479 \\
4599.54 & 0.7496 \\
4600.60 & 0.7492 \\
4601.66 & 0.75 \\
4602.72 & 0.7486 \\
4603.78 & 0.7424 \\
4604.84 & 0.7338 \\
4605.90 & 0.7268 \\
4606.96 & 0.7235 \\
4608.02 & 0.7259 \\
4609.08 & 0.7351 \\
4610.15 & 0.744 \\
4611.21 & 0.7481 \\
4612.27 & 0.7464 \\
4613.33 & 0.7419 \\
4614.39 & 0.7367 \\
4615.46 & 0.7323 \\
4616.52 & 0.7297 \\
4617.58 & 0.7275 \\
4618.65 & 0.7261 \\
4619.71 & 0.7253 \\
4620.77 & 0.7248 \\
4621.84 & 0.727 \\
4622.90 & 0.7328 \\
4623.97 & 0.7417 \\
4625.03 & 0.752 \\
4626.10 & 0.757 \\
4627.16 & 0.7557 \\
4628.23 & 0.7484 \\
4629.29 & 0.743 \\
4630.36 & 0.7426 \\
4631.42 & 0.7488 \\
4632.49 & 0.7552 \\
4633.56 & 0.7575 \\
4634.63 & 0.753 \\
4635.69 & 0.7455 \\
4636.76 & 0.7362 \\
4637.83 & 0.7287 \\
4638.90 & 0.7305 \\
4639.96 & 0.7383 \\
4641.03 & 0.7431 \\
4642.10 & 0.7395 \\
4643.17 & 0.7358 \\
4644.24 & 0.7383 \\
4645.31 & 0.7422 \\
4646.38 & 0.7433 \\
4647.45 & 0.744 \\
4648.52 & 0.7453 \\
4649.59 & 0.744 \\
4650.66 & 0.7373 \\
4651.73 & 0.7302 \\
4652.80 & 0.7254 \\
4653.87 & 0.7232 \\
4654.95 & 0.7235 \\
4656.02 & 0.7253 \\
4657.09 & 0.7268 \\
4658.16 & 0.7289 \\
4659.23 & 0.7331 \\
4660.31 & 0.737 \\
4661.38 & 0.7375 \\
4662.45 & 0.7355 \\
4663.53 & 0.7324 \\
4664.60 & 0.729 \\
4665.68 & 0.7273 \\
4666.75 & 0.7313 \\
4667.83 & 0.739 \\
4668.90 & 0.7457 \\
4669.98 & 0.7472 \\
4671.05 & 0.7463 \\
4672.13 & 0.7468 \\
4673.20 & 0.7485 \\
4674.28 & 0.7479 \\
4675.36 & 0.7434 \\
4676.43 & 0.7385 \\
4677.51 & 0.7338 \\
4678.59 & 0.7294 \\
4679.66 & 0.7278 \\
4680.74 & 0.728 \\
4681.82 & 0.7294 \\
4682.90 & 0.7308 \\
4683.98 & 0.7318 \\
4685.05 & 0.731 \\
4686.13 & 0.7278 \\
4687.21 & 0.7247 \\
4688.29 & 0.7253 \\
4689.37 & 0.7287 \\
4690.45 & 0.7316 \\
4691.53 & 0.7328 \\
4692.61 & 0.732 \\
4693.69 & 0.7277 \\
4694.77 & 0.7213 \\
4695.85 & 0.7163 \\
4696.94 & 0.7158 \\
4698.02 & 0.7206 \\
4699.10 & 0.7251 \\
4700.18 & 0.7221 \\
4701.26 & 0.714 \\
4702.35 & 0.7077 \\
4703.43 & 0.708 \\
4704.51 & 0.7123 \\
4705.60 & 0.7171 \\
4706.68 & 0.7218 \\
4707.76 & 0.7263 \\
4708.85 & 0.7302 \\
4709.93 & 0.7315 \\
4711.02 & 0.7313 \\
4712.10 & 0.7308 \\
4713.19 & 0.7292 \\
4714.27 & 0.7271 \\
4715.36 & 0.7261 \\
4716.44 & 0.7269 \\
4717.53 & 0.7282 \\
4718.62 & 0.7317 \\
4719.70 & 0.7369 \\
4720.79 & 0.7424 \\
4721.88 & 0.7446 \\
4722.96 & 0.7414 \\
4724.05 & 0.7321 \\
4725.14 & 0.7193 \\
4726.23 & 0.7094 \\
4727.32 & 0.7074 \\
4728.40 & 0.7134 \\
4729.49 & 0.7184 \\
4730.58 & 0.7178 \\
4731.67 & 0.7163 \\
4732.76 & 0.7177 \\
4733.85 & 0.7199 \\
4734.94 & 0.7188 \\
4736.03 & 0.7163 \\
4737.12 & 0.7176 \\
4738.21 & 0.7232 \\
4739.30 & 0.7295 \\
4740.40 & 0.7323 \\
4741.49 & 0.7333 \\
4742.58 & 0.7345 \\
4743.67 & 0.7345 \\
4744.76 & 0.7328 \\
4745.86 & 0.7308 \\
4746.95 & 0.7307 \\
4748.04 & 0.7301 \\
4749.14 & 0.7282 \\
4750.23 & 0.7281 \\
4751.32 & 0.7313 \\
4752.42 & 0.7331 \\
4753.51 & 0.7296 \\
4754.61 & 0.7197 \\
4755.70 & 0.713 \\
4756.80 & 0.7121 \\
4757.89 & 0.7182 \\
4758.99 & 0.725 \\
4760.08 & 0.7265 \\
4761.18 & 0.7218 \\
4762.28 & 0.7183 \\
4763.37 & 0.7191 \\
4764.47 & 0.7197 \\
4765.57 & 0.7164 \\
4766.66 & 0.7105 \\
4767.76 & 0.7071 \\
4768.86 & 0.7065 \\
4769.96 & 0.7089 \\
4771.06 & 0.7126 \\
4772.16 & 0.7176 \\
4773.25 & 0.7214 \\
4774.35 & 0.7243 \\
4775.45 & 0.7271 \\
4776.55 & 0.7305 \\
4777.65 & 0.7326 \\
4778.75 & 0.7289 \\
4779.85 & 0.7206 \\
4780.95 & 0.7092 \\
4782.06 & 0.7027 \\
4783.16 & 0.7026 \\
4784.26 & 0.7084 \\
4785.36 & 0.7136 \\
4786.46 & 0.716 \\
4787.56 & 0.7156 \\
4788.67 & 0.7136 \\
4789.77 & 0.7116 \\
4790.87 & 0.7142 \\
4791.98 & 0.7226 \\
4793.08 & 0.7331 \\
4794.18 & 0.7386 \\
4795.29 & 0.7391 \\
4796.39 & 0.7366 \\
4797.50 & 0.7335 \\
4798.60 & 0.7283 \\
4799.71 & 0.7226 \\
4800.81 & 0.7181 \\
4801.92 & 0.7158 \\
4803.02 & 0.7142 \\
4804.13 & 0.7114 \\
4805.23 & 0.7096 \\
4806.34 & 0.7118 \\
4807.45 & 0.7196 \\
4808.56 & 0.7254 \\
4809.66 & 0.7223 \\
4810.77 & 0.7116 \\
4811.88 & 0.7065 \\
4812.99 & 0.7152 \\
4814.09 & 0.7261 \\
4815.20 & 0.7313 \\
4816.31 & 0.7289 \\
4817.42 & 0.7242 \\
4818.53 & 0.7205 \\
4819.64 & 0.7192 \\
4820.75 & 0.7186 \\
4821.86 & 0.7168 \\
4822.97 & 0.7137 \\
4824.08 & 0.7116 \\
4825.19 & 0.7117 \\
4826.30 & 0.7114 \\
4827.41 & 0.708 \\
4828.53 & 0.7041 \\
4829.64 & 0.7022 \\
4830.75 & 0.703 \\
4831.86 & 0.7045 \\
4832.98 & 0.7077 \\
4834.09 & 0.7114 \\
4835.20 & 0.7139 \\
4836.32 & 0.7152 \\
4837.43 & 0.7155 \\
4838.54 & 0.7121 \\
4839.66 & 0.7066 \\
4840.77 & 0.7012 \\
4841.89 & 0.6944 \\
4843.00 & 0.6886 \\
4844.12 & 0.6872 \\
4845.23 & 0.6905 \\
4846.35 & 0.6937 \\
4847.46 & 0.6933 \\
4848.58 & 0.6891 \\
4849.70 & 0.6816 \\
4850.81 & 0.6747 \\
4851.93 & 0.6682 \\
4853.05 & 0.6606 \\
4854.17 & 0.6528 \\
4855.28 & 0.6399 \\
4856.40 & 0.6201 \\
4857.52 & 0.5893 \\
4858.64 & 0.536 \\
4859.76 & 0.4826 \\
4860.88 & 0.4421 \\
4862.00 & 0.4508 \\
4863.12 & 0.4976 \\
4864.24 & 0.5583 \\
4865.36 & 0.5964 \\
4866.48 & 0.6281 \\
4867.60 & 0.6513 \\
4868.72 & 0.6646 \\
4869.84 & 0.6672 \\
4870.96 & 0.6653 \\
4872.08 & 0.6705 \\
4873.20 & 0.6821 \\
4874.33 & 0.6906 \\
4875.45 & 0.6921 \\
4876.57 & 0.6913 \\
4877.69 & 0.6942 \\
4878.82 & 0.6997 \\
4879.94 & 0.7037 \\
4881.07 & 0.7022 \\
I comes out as -0.042 mag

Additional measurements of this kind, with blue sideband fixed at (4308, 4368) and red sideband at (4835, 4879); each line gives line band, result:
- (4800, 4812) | -0.101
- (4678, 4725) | -0.102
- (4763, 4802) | -0.103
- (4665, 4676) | -0.120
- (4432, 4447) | -0.061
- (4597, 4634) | -0.109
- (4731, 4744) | -0.103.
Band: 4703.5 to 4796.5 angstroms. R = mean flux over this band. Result 0.723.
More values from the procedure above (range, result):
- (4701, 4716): 0.723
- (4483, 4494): 0.735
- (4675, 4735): 0.726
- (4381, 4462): 0.74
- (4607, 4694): 0.737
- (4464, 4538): 0.743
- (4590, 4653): 0.739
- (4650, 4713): 0.729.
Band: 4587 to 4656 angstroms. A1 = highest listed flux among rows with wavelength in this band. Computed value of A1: 0.7575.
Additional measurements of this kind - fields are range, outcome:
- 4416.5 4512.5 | 0.7642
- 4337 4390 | 0.7783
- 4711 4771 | 0.7446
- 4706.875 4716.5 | 0.7315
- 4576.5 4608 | 0.7587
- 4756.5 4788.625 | 0.7326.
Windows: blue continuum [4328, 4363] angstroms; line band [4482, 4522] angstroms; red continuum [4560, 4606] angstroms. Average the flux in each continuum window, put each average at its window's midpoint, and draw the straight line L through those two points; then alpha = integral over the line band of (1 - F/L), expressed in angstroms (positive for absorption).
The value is -1.70 angstroms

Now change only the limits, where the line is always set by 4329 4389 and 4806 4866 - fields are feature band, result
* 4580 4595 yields -0.7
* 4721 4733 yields -0.7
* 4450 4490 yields -2.4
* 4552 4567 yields -1.1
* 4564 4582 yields -1.4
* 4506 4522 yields -1.4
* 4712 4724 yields -0.9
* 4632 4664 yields -2.3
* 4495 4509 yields -1.1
